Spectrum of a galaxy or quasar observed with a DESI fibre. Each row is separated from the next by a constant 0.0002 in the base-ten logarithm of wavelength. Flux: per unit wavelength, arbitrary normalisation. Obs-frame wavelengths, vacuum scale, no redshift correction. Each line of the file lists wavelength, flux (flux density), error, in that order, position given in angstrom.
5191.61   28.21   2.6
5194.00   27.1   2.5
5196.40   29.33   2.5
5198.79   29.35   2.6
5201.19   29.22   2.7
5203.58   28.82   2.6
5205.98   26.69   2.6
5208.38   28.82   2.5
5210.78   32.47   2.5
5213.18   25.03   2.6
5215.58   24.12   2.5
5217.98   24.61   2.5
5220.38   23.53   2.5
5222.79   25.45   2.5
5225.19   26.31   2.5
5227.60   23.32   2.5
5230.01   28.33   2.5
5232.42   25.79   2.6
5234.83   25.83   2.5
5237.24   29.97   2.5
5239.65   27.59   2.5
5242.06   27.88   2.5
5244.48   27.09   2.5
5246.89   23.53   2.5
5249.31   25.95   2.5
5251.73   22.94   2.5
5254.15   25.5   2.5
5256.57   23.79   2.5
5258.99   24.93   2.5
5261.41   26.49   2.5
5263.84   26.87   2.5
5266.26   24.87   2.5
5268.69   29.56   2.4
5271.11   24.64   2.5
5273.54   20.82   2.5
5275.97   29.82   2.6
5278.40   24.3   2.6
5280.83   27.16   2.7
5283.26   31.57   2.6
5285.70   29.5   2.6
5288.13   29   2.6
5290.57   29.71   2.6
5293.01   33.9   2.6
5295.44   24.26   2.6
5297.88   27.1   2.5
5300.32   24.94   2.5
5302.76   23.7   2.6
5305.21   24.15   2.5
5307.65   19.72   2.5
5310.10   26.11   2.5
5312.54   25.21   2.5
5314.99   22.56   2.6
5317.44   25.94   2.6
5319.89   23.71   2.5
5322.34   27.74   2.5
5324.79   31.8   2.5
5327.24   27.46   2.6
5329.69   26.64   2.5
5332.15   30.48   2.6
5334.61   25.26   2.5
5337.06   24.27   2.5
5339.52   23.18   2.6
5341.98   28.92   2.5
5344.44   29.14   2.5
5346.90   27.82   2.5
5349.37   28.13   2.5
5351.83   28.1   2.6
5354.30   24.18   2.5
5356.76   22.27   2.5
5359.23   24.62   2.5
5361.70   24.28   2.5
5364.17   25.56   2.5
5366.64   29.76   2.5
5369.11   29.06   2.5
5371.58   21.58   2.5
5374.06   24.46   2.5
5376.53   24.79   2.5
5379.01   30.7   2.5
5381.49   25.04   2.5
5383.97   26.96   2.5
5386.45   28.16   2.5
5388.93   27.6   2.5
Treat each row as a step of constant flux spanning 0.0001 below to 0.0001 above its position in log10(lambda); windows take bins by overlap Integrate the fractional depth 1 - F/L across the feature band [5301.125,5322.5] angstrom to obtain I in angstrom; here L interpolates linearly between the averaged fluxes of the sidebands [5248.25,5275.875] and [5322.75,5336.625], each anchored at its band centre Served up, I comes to 2.49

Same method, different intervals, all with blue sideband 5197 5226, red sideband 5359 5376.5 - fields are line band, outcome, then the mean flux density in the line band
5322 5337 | -1.13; 28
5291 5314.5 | 0.66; 25.5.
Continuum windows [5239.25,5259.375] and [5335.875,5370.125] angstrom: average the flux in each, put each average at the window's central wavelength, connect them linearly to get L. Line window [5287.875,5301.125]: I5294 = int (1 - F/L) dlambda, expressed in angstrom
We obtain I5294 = -1.2 angstrom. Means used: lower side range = 25.4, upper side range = 26.4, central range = 28.2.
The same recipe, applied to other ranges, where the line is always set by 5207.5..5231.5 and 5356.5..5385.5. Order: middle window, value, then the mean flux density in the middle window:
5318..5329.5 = -0.7 angstrom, 27.5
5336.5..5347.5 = -0.3 angstrom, 26.7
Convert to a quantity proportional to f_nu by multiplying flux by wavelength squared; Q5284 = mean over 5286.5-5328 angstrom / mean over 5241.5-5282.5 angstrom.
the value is 1.04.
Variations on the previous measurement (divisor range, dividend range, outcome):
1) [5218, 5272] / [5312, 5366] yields 1.05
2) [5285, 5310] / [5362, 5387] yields 1.03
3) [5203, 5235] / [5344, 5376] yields 1.04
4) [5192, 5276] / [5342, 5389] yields 1.05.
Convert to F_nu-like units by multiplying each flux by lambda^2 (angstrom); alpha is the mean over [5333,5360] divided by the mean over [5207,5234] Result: 1.05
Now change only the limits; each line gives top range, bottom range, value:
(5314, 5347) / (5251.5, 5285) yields 1.05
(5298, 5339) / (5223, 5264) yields 1.01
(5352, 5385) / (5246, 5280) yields 1.06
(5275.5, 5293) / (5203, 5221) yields 1.11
